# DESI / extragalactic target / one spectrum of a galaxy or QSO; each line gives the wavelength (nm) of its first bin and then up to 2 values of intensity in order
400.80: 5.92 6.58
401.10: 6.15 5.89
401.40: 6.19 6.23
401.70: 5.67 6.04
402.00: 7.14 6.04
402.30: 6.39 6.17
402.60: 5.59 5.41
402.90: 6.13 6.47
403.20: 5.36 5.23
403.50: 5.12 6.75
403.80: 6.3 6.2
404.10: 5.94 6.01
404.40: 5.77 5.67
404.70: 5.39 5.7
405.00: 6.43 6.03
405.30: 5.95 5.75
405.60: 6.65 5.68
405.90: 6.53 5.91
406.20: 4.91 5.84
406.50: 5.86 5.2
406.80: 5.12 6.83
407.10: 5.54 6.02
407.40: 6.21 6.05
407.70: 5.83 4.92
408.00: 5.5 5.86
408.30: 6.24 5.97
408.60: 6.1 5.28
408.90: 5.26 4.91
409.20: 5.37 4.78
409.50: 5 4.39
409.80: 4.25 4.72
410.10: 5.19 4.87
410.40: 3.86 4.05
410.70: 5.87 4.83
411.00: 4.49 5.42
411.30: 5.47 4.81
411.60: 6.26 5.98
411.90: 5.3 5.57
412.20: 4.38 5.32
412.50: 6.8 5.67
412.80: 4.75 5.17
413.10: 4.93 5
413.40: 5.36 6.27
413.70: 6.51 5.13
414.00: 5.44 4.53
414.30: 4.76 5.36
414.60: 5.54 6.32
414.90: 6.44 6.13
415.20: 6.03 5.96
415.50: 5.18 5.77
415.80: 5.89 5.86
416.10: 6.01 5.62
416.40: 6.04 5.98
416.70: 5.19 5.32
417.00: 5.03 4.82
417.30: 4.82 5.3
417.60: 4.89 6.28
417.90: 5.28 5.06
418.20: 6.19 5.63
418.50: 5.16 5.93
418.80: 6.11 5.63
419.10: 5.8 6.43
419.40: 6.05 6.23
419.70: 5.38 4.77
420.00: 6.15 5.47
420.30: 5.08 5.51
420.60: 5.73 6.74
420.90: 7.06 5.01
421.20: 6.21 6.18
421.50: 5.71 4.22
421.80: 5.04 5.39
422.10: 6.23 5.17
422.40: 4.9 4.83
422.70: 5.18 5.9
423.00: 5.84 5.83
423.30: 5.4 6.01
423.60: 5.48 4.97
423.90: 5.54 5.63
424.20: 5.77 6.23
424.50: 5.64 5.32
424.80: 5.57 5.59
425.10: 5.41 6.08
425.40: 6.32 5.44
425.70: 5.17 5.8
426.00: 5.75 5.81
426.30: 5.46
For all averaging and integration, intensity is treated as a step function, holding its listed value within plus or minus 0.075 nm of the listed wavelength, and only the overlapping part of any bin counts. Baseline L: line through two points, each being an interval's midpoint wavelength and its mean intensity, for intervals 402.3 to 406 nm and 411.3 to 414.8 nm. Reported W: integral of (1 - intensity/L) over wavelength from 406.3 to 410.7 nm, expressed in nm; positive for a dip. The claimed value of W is 0.27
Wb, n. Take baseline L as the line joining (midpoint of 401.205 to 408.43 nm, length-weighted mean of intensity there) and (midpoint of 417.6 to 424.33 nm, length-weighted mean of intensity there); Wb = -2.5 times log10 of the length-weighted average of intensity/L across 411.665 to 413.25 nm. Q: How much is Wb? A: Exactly 0.079 mag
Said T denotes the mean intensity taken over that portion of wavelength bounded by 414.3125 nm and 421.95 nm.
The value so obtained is 5.66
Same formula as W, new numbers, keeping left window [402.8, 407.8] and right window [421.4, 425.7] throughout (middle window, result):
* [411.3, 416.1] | 0.12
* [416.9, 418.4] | 0.08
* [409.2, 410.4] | 0.22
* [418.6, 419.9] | -0.05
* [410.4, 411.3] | 0.14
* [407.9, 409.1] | 0.04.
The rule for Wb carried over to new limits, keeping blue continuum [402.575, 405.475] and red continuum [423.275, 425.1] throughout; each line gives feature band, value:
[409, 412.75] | 0.134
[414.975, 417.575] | 0.025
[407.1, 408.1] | 0.014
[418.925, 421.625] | -0.032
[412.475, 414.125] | 0.051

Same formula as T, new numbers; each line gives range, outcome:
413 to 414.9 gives 5.47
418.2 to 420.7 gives 5.72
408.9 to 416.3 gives 5.34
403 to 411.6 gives 5.54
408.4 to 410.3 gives 5.08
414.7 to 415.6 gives 5.99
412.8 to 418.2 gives 5.52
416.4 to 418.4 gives 5.39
